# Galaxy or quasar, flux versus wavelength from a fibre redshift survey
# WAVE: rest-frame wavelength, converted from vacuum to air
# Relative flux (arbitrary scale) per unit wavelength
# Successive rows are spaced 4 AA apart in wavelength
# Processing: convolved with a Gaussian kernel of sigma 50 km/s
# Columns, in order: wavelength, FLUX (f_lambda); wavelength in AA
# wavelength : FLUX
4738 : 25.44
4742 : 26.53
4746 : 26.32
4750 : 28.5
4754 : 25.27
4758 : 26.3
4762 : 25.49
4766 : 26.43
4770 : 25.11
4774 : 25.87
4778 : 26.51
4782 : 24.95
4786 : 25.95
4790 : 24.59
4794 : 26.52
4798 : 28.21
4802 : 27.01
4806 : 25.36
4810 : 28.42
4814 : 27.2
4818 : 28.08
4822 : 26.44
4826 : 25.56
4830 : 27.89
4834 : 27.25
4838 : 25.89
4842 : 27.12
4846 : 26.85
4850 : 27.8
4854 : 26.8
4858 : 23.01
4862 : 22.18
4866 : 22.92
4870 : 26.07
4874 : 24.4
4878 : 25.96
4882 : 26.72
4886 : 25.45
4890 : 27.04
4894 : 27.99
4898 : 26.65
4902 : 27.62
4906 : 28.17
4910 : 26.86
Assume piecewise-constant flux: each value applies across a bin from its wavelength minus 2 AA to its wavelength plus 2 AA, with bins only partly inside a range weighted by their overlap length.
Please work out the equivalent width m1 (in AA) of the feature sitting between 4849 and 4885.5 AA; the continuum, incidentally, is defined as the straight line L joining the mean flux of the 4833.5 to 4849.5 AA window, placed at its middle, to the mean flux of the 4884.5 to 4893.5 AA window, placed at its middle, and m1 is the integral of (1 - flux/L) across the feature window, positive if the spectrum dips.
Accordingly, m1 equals 2.3 AA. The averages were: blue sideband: 26.8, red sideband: 26.6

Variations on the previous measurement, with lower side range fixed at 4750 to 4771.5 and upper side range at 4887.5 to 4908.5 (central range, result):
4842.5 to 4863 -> 1.0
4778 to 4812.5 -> -0.1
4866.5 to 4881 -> 1.0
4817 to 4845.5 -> -0.1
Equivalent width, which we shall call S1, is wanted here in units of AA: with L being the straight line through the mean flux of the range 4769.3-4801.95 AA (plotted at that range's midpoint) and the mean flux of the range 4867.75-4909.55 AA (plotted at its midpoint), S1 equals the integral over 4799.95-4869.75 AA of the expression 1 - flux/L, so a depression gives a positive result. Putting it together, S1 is 0.24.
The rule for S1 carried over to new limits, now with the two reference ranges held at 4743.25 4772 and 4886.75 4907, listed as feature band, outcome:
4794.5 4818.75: -0.6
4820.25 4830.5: 0.1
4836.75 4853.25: 0.0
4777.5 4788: 0.3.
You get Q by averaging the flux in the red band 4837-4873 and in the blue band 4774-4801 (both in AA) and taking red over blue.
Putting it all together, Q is 0.97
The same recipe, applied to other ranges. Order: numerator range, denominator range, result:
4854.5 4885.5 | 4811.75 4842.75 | 0.91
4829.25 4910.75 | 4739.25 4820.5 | 0.99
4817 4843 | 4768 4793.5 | 1.05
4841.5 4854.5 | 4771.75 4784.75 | 1.05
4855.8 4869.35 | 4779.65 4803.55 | 0.88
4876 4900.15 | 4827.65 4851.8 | 0.98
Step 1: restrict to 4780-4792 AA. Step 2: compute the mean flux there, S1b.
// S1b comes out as 25.2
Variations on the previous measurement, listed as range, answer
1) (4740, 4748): 26.4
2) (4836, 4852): 26.9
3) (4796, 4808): 26.9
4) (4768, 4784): 25.6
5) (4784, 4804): 26.5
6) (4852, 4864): 24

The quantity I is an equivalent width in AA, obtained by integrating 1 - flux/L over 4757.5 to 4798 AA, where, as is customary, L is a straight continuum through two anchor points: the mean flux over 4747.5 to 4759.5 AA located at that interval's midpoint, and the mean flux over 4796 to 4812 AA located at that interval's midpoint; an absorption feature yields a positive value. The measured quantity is 1.63 AA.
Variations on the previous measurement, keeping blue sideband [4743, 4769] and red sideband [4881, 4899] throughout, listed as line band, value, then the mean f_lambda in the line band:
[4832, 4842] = 0.0 AA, 26.7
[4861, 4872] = 1.2 AA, 23.9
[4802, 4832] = -0.5 AA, 27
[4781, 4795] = 0.5 AA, 25.5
